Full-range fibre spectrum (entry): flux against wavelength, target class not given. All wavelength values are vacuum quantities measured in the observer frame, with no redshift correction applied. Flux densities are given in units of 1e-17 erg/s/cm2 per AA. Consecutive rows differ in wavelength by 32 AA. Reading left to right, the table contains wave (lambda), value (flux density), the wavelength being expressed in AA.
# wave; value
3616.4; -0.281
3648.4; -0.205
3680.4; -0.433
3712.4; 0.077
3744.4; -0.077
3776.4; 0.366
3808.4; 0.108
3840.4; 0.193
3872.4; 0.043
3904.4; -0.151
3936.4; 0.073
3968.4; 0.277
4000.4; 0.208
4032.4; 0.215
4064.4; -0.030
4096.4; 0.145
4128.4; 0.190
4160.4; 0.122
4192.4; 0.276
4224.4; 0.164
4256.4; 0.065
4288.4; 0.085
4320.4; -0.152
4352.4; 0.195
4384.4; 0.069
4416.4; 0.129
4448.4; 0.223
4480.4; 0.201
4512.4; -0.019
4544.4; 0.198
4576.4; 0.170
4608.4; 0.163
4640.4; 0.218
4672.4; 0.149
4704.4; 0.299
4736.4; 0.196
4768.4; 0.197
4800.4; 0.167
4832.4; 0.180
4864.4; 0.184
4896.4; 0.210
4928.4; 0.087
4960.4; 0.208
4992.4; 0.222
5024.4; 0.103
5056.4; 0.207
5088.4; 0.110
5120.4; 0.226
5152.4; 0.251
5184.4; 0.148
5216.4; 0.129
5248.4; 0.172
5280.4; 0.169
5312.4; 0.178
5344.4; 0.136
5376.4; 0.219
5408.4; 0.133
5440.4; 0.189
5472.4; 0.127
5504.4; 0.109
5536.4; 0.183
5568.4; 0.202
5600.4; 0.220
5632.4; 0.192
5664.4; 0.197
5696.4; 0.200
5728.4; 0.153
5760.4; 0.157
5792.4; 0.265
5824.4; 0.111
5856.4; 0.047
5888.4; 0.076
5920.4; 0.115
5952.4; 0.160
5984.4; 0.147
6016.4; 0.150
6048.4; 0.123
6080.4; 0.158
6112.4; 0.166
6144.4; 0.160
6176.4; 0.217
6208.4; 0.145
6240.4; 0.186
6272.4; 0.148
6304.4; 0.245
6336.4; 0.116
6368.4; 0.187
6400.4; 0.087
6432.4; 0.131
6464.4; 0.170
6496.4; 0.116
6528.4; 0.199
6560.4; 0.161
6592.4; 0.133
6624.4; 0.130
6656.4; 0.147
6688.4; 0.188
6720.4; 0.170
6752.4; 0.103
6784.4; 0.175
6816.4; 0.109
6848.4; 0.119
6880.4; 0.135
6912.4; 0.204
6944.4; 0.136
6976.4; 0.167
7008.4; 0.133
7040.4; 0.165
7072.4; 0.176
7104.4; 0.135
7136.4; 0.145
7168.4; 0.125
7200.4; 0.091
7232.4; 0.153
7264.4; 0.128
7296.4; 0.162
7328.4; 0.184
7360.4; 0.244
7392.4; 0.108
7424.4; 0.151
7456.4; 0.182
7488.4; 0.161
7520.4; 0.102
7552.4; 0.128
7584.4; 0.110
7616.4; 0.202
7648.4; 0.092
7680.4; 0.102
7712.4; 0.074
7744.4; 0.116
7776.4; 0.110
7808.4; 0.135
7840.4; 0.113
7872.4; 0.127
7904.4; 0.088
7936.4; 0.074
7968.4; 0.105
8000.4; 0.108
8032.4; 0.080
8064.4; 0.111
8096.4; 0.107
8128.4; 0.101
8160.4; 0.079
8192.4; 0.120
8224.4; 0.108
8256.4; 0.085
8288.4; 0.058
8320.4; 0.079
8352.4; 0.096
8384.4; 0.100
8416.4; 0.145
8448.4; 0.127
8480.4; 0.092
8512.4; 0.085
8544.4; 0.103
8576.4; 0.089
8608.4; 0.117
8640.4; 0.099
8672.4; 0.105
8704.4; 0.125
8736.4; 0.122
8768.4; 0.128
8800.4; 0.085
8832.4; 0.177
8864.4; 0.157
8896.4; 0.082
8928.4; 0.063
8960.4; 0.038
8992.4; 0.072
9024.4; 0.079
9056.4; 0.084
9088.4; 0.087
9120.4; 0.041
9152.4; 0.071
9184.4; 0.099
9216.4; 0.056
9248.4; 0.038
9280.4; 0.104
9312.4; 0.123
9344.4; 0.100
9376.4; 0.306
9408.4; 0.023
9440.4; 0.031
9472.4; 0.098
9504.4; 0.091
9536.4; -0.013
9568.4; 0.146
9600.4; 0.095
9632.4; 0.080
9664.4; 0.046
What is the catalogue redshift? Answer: 0.13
